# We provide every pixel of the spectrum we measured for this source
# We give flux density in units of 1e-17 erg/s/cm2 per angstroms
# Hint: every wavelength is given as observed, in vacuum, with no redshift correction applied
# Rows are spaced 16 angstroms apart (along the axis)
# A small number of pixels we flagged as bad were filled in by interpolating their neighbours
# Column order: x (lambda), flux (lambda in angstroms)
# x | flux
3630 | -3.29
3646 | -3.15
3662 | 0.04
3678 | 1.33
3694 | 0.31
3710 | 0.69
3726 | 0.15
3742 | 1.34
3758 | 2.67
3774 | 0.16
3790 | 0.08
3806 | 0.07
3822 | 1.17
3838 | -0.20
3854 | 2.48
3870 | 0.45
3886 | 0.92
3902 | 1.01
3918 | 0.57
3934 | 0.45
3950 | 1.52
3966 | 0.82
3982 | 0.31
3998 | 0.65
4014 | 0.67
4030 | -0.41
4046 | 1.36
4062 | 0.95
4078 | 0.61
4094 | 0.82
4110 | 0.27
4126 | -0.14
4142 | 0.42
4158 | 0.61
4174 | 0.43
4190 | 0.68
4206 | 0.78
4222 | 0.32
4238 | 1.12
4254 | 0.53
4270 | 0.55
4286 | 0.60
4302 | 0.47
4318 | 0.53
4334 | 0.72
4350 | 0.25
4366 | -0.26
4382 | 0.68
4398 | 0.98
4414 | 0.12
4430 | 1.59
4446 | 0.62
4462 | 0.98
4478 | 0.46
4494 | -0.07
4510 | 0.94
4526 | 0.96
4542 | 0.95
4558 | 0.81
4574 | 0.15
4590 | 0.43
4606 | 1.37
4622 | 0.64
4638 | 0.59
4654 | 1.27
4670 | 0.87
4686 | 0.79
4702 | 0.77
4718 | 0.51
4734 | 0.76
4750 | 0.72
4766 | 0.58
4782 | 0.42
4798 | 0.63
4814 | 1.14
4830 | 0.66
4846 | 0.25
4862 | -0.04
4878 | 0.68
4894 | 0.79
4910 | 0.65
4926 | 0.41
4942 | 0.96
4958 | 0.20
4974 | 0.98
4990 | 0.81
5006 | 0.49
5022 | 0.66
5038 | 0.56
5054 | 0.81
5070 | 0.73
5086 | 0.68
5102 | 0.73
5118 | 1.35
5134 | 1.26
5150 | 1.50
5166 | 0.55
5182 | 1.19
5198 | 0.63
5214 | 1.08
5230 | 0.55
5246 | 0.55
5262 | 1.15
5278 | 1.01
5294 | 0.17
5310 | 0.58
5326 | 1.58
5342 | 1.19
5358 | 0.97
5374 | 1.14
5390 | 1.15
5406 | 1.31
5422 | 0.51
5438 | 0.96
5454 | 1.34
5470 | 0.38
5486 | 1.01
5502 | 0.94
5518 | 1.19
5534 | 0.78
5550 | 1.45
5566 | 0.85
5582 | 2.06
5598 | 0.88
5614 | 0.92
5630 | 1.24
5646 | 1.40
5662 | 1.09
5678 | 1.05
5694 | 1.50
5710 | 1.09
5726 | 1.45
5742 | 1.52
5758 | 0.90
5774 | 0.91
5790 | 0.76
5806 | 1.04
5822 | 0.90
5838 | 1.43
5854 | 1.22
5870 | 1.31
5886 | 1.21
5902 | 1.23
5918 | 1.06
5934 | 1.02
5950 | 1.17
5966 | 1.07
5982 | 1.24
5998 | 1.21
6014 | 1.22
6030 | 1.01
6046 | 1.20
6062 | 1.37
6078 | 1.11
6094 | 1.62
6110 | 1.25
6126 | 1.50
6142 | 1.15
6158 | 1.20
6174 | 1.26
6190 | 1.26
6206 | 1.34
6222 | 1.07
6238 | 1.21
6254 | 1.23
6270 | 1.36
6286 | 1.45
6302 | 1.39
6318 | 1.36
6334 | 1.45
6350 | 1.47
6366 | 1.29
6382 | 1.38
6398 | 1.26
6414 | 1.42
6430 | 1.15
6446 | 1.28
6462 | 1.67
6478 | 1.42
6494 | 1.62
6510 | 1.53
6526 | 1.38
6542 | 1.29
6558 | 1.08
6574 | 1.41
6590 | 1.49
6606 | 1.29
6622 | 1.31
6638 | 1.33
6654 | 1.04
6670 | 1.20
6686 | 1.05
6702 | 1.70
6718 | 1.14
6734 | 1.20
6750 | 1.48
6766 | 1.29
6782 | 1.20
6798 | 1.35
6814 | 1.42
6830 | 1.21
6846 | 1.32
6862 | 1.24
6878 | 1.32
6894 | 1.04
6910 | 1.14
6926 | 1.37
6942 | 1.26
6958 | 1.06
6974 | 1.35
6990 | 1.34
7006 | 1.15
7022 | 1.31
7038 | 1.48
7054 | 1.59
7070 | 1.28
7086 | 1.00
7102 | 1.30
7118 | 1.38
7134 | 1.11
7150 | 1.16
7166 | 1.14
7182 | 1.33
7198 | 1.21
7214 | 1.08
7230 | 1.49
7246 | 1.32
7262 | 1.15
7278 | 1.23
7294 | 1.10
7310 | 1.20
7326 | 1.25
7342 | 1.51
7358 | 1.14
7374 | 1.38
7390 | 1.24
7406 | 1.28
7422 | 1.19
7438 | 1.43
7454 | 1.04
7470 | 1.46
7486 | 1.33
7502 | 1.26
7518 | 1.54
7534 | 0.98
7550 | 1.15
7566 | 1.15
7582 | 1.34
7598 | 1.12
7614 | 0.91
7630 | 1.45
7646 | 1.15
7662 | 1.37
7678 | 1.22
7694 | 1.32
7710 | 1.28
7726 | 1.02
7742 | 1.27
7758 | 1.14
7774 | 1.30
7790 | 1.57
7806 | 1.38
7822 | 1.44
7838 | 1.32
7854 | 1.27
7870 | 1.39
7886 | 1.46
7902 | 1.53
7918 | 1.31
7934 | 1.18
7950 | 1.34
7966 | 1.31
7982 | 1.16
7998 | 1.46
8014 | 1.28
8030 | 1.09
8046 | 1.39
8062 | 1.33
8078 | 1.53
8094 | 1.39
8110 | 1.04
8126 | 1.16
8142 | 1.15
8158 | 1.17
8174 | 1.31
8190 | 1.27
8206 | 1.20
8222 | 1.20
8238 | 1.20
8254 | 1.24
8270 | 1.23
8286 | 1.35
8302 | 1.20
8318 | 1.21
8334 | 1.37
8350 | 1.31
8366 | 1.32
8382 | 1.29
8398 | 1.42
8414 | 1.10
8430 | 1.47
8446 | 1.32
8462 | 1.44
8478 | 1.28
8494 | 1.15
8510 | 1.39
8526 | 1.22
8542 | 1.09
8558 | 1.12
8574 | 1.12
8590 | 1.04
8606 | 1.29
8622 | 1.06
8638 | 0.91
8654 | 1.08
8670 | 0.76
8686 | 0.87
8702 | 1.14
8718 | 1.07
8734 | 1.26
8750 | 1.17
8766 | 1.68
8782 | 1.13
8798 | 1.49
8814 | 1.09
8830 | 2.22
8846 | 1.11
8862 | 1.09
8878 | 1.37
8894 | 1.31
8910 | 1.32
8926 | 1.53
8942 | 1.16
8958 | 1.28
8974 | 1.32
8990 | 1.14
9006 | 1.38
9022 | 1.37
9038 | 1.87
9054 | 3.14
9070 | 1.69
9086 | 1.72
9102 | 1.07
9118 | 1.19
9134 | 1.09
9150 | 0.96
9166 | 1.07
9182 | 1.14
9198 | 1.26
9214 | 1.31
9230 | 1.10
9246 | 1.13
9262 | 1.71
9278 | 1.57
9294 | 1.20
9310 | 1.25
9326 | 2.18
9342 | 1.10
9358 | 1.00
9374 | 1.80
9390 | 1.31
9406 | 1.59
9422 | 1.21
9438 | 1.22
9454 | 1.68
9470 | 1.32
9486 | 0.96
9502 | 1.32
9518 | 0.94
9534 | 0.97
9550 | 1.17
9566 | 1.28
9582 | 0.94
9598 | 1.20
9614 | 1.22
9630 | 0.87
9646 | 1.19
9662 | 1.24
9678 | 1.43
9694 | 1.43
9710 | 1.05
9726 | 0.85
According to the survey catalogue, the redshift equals 0.38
